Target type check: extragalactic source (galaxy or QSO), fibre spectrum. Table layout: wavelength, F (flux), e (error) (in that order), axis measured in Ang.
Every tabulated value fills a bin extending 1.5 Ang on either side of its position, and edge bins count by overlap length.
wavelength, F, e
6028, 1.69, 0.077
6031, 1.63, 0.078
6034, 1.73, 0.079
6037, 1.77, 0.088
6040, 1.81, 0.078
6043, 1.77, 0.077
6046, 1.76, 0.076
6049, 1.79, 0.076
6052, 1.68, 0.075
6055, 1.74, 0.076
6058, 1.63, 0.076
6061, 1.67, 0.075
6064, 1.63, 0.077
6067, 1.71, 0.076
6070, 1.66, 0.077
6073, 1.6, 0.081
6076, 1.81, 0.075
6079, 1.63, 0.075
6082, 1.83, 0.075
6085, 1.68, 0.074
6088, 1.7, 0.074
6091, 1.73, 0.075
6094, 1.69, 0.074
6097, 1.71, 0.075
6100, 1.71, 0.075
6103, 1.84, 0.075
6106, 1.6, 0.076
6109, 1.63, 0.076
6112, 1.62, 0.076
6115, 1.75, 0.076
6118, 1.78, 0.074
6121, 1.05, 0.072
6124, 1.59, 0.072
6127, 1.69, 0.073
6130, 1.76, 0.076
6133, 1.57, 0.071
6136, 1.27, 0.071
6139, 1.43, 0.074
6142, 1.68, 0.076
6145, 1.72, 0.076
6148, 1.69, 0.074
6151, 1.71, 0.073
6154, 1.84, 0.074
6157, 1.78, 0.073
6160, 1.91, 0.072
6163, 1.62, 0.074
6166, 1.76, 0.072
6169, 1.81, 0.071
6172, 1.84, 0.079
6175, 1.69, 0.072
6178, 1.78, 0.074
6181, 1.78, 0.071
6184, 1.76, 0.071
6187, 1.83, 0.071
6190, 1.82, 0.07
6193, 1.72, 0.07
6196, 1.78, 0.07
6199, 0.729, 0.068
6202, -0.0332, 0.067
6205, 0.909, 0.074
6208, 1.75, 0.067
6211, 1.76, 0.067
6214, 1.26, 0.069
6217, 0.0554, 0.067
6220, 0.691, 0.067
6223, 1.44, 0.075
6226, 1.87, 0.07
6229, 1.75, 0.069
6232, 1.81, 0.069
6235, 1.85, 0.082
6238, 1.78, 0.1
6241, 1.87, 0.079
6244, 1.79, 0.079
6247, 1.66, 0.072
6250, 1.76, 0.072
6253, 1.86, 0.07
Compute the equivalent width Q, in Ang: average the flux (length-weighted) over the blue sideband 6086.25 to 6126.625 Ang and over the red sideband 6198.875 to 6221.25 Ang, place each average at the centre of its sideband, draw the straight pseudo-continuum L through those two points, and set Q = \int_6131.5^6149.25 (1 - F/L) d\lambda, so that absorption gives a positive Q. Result -2.0 Ang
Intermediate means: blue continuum 1.65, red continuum 0.902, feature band 1.56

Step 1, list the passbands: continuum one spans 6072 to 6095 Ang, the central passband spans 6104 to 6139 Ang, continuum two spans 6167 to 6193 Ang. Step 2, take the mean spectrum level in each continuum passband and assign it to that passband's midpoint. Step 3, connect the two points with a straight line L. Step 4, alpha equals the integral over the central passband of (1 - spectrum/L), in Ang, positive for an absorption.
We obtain 3.4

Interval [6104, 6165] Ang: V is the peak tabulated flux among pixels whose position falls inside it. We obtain 1.91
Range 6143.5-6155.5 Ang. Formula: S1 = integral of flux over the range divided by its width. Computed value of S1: 1.74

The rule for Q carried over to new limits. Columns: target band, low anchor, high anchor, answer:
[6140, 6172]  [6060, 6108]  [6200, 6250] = -4.3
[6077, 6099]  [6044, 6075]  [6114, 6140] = -1.1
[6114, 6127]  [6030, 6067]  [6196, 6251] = 0.2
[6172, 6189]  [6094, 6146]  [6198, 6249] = -3.6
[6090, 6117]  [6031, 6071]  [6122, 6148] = -1.1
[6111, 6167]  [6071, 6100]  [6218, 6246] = 1.1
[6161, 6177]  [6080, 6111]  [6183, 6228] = -3.6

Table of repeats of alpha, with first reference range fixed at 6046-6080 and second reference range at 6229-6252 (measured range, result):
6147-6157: -0.09 Ang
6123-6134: 0.43 Ang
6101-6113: 0.27 Ang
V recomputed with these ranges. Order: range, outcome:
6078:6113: 1.84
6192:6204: 1.78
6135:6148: 1.72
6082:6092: 1.83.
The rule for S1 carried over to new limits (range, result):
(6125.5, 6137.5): 1.57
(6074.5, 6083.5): 1.76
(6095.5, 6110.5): 1.7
